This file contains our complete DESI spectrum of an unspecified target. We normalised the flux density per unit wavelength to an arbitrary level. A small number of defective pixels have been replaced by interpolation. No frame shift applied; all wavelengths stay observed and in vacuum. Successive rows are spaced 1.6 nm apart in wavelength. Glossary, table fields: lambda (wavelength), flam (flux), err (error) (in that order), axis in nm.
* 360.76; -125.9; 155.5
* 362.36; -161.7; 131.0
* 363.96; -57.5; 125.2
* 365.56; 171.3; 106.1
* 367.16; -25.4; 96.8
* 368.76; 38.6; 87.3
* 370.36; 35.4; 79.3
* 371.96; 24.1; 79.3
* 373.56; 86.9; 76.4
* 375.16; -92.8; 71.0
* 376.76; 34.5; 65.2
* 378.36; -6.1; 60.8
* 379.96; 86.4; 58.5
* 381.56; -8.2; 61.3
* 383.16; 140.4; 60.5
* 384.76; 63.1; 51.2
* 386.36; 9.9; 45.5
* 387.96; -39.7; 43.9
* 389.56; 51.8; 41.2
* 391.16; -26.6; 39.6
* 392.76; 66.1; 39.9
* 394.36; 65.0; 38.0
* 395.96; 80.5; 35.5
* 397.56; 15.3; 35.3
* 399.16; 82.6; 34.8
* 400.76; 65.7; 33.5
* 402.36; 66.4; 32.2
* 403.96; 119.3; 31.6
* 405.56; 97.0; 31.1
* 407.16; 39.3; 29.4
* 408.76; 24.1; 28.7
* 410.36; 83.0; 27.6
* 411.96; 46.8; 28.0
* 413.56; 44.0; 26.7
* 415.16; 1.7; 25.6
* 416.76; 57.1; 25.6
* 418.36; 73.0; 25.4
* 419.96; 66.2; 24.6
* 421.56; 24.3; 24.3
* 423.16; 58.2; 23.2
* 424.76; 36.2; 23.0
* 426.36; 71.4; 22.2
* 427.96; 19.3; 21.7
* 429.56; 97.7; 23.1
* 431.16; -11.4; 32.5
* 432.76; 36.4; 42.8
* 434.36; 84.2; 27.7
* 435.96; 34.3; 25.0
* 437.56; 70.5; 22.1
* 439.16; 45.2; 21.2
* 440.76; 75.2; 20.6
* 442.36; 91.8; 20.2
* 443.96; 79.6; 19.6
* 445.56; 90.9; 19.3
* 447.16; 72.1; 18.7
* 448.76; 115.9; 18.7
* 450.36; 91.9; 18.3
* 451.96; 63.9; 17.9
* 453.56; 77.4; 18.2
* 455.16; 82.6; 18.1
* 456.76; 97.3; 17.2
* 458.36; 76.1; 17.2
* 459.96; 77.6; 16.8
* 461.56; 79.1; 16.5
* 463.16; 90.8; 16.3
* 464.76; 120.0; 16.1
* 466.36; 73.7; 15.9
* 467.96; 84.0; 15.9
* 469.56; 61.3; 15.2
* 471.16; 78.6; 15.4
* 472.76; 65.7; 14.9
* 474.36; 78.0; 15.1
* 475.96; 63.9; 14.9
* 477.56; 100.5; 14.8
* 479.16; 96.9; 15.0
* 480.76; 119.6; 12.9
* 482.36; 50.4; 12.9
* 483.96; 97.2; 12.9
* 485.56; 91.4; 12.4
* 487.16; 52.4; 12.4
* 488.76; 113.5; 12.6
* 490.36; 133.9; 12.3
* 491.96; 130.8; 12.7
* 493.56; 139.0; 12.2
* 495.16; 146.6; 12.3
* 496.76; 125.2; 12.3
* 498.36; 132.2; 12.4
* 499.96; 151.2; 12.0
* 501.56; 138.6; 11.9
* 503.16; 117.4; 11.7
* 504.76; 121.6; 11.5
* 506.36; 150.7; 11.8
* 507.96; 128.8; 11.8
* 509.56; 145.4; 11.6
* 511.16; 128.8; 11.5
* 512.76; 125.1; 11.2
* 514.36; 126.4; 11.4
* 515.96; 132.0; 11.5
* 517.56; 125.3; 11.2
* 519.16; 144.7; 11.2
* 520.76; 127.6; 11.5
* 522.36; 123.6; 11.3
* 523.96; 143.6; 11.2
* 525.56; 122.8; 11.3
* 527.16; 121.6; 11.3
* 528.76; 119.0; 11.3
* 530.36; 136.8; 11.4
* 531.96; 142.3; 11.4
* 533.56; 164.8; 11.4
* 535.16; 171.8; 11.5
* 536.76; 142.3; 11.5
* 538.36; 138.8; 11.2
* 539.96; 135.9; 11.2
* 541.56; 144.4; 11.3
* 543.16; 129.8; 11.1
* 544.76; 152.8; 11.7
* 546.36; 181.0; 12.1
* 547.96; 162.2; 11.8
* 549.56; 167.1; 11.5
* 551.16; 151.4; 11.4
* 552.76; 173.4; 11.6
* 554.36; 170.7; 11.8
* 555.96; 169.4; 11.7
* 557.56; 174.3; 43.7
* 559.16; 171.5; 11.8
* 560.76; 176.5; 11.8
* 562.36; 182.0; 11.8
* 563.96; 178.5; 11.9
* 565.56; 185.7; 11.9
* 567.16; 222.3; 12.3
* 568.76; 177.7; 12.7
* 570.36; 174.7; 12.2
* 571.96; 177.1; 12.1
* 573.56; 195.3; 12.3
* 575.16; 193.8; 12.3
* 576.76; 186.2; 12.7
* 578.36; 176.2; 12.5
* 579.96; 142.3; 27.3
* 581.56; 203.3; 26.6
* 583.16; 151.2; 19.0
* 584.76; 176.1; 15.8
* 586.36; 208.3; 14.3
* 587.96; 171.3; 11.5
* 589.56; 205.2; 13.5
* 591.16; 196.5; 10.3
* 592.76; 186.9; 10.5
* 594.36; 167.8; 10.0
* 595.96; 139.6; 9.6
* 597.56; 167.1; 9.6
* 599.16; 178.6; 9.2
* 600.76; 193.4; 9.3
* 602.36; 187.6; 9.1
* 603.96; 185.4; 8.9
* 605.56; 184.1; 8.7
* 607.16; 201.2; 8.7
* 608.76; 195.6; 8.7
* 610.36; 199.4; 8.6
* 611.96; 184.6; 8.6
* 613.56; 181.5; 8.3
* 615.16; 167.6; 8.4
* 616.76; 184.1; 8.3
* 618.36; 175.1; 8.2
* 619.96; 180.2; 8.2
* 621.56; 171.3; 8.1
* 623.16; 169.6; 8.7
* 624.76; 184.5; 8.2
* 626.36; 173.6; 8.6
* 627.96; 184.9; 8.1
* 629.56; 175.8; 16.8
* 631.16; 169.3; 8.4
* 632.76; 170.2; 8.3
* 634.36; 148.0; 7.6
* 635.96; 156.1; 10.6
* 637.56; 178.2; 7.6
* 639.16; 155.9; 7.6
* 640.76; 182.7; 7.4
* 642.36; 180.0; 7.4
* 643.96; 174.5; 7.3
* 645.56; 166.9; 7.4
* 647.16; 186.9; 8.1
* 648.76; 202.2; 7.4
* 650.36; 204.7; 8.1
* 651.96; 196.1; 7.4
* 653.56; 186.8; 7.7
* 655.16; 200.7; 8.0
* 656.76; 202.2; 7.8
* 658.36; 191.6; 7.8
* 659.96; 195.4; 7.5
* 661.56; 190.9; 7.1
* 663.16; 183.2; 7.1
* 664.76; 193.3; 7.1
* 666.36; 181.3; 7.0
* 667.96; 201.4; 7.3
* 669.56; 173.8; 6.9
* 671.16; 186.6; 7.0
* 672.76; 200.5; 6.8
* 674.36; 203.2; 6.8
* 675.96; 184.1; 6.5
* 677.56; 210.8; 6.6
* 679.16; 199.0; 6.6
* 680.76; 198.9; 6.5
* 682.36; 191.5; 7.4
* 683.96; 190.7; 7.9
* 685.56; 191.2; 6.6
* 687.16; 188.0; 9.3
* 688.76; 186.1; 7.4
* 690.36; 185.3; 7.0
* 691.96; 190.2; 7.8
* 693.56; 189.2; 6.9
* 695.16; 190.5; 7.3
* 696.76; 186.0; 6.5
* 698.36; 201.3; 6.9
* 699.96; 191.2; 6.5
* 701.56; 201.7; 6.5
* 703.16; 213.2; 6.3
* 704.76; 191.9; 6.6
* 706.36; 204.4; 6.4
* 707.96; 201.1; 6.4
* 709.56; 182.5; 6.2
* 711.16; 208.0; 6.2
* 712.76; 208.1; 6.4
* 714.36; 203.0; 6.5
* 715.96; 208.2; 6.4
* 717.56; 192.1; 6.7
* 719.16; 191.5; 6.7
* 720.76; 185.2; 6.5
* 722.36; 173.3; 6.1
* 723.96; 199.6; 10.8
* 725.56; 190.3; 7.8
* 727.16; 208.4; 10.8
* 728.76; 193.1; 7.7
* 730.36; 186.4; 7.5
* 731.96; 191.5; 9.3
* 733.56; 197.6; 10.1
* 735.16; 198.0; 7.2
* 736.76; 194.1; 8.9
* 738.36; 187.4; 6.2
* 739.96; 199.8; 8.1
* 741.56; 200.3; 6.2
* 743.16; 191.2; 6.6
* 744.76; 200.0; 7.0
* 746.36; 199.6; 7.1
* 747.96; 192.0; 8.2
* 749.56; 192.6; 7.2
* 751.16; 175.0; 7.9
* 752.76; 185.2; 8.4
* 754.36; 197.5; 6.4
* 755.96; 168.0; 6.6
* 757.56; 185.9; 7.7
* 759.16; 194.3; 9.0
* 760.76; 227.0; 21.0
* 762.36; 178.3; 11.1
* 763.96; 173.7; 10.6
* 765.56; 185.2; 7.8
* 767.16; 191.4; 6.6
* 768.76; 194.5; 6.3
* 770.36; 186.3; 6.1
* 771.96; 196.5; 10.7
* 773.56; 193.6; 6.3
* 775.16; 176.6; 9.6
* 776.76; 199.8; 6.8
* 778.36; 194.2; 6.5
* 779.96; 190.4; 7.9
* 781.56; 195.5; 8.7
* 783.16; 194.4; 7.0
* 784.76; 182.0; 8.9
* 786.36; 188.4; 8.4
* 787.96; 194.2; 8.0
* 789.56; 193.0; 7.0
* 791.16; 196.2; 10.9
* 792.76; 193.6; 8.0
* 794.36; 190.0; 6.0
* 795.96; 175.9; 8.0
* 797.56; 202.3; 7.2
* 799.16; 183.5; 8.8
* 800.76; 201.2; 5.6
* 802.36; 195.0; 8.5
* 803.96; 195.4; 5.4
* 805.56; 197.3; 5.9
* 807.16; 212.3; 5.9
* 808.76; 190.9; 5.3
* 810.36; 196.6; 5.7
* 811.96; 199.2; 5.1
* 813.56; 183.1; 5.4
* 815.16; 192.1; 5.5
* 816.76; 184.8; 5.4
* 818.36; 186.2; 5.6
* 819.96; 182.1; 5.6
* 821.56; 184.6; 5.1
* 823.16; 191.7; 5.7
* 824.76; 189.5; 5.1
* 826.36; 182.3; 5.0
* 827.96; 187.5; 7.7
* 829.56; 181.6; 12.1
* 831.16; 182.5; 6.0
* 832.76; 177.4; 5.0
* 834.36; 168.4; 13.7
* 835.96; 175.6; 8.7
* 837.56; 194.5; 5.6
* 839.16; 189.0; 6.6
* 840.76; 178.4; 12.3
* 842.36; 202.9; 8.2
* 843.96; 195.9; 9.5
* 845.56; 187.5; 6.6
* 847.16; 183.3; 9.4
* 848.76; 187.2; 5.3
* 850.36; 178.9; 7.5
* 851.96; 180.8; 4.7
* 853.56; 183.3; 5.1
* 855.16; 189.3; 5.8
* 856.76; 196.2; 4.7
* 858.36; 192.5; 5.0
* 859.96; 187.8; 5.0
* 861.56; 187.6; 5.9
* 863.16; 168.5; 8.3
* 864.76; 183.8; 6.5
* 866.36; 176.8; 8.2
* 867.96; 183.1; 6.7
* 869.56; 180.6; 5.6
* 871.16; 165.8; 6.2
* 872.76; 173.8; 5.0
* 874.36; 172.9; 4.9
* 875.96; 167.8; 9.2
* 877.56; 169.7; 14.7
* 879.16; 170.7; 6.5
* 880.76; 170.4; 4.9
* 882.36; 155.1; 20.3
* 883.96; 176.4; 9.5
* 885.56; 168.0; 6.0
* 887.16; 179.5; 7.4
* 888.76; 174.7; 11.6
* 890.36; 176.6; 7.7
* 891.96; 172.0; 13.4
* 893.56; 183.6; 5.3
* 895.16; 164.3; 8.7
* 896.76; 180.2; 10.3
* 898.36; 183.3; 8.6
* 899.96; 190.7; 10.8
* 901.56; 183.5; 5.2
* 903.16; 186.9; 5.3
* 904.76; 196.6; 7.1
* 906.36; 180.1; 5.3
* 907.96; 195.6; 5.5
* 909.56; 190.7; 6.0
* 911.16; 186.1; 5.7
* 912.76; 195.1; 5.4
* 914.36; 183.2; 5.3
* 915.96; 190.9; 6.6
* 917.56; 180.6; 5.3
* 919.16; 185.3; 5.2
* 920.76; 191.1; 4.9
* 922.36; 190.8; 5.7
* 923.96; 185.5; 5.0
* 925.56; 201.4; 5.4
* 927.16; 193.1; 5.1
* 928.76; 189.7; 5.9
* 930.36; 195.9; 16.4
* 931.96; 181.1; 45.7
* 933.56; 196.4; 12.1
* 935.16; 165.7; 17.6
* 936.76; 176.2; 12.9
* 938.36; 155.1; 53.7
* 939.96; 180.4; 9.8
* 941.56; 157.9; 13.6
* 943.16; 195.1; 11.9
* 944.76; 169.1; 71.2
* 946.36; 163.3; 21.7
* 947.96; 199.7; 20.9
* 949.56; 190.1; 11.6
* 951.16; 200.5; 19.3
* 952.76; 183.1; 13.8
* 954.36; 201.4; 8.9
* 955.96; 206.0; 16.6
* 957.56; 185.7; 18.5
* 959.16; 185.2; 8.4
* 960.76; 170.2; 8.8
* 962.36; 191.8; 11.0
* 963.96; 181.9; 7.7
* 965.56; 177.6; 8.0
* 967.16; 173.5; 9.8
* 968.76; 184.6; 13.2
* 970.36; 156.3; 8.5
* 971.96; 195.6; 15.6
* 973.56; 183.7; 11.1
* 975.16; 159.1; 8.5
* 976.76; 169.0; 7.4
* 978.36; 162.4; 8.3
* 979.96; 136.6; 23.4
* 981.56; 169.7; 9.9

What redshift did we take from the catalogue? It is 0.23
